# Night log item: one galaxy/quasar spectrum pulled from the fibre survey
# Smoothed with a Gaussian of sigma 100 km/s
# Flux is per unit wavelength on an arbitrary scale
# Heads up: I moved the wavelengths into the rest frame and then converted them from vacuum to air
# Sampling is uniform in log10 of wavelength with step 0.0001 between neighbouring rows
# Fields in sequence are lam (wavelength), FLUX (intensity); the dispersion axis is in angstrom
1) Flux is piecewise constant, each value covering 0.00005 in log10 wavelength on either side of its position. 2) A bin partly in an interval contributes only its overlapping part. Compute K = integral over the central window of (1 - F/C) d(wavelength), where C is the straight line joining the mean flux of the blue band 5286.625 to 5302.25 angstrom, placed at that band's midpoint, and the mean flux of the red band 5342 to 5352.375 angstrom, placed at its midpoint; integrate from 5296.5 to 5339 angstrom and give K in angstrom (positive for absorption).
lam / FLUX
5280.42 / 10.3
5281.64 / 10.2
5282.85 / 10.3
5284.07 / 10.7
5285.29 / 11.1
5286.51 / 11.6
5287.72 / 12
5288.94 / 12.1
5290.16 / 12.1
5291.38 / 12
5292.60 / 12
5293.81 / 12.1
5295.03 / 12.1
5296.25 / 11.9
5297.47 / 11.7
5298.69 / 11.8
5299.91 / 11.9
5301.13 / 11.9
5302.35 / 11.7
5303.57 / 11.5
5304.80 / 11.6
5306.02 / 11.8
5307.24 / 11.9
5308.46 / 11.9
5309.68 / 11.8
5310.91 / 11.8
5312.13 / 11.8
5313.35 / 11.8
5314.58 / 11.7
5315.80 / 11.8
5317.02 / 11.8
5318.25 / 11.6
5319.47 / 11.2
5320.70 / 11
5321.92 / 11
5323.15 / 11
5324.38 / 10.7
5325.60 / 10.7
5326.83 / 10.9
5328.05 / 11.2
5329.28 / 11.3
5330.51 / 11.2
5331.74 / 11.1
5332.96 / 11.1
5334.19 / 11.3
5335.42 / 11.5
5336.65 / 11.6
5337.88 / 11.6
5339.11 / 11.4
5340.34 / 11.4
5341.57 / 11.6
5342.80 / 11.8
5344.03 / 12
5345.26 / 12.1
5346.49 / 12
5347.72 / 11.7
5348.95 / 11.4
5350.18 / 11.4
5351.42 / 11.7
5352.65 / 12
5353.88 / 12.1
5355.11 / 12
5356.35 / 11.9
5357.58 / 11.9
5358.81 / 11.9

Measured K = 1.4 angstrom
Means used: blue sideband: 12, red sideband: 11.8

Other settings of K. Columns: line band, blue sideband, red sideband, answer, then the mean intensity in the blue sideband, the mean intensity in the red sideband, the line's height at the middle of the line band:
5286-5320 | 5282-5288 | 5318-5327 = -2.44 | 11.1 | 11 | 11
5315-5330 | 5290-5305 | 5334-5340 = 0.56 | 11.9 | 11.5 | 11.6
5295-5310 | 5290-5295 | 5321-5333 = -0.05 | 12.1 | 11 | 11.8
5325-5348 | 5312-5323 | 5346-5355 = 0.41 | 11.5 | 11.8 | 11.7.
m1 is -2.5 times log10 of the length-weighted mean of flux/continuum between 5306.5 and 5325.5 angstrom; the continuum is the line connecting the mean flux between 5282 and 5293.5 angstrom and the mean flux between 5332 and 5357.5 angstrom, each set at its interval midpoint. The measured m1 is 0.010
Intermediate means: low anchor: 11.5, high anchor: 11.7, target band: 11.5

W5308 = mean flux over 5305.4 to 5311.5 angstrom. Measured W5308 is 11.8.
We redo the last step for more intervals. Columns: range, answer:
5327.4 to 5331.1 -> 11.2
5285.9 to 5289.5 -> 11.9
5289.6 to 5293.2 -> 12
